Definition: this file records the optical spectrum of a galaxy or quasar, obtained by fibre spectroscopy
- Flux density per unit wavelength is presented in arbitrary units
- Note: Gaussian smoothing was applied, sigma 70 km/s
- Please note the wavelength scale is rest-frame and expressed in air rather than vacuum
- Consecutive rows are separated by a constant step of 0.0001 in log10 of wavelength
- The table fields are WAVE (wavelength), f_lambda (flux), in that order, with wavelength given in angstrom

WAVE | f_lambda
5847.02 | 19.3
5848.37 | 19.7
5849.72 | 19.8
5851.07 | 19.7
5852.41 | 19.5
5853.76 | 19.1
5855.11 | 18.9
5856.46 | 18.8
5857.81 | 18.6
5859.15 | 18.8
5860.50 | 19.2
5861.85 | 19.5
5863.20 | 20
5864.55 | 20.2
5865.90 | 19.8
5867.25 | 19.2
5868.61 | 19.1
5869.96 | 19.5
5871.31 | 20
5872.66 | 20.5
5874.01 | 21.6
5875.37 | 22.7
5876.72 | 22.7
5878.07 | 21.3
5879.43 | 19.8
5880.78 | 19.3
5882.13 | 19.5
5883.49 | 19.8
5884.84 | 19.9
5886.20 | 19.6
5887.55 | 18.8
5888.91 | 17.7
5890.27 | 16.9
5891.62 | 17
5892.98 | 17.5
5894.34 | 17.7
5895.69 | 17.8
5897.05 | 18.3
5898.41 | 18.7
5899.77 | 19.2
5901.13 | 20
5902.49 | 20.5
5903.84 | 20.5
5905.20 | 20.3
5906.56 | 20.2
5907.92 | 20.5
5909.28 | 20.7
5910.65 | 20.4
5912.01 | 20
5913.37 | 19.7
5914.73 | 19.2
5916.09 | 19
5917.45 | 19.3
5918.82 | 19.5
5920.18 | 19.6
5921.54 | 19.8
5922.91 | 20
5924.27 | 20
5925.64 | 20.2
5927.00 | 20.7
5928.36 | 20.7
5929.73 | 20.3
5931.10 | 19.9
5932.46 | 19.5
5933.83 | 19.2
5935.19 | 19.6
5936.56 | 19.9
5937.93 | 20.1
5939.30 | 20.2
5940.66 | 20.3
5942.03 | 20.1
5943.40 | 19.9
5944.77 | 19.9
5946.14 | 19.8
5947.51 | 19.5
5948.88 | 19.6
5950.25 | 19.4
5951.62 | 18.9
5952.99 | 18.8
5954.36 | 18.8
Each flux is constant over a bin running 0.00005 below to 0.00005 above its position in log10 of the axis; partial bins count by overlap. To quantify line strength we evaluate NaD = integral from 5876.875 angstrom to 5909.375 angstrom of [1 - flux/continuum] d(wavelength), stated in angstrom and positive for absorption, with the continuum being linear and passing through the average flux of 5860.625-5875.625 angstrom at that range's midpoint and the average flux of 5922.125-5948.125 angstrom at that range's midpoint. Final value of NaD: 1.3 angstrom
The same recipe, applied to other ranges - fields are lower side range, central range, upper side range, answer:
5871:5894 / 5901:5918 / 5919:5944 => -0.17 angstrom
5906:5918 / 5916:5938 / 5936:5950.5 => 0.04 angstrom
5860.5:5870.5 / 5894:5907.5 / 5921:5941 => 0.30 angstrom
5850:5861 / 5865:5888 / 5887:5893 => -2.59 angstrom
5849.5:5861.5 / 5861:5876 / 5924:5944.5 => -0.68 angstrom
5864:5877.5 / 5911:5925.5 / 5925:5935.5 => 0.35 angstrom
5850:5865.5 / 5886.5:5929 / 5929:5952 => 0.50 angstrom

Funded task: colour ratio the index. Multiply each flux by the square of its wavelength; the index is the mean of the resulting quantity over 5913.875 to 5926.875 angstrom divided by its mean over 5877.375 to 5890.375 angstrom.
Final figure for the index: 1.03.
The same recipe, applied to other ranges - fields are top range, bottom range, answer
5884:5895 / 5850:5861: 0.96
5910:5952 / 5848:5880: 1.02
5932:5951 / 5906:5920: 1.01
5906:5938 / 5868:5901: 1.04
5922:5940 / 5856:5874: 1.05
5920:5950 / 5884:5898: 1.12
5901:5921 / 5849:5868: 1.05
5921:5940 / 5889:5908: 1.07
